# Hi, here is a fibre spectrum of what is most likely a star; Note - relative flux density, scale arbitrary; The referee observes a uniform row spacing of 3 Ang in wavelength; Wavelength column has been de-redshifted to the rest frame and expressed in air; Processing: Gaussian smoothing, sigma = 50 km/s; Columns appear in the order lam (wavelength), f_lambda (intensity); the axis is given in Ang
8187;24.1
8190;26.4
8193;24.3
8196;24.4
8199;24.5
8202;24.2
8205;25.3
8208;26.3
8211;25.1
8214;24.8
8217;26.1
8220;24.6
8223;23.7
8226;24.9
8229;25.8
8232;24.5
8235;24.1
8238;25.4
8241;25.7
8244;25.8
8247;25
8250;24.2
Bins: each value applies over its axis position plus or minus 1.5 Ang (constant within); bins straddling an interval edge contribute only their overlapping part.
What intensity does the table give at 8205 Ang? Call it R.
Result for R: 25.3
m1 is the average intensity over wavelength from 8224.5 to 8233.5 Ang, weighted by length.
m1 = 25.1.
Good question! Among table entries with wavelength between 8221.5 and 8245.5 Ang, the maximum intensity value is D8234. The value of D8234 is 25.8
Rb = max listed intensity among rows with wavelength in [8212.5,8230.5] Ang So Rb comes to 26.1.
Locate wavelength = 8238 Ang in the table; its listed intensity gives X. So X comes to 25.4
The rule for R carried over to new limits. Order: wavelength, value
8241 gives 25.7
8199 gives 24.5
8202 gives 24.2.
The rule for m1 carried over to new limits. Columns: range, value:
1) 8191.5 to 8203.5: 24.3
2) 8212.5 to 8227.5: 24.8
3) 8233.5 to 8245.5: 25.2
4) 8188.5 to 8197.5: 25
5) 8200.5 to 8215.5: 25.1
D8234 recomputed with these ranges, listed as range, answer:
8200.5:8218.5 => 26.3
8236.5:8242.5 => 25.7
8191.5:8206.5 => 25.3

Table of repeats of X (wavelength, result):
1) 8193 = 24.3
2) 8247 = 25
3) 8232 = 24.5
